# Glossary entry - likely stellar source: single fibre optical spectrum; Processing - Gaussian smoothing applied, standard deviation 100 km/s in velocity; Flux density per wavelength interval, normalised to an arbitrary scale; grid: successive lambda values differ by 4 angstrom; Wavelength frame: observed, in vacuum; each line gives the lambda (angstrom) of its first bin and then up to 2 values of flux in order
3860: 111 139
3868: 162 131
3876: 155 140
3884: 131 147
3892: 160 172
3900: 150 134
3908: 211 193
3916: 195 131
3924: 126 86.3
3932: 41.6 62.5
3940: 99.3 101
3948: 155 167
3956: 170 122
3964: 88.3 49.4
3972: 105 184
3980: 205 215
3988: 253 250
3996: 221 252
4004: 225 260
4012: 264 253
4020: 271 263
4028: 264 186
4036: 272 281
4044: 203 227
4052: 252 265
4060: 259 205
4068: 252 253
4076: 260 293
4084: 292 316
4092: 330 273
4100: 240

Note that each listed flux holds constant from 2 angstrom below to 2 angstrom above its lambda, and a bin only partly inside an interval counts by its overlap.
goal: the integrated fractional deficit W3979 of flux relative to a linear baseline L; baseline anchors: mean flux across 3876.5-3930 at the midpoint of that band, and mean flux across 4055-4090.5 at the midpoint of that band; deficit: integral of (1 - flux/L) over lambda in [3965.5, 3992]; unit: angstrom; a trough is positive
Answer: 4.14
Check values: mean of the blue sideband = 152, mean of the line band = 173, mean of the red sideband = 267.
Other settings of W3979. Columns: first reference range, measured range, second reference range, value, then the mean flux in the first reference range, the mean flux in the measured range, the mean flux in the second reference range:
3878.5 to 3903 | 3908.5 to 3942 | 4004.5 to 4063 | 9.8 angstrom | 150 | 121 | 250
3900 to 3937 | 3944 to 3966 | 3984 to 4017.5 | 5.5 angstrom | 134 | 137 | 245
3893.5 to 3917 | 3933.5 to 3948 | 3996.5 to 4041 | 7.6 angstrom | 175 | 95.3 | 252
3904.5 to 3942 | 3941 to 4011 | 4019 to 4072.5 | 1.5 angstrom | 128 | 178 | 246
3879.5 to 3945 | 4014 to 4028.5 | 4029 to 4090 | -2.5 angstrom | 135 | 263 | 255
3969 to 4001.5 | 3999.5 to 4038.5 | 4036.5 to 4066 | -4.7 angstrom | 205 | 251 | 243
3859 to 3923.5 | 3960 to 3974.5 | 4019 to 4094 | 8.1 angstrom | 154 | 90.1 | 260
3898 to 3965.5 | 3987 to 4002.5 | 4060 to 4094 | -4.0 angstrom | 132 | 243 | 274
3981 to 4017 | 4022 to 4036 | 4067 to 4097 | 0.8 angstrom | 242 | 243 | 285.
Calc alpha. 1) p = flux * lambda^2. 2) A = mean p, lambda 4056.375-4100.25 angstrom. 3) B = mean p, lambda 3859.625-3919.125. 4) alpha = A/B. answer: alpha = 1.91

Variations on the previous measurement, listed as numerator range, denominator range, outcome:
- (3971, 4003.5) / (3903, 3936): 1.65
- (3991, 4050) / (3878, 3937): 1.86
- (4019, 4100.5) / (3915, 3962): 2.31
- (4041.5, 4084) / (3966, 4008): 1.30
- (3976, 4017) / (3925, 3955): 2.32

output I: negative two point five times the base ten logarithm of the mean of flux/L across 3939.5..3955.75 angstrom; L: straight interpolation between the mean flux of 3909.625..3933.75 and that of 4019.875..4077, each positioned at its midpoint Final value 0.13 mag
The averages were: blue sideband 131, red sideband 247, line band 138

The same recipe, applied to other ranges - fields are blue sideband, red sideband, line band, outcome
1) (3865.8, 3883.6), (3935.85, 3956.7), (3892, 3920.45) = -0.23 mag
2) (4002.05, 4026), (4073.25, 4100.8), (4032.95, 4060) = 0.09 mag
